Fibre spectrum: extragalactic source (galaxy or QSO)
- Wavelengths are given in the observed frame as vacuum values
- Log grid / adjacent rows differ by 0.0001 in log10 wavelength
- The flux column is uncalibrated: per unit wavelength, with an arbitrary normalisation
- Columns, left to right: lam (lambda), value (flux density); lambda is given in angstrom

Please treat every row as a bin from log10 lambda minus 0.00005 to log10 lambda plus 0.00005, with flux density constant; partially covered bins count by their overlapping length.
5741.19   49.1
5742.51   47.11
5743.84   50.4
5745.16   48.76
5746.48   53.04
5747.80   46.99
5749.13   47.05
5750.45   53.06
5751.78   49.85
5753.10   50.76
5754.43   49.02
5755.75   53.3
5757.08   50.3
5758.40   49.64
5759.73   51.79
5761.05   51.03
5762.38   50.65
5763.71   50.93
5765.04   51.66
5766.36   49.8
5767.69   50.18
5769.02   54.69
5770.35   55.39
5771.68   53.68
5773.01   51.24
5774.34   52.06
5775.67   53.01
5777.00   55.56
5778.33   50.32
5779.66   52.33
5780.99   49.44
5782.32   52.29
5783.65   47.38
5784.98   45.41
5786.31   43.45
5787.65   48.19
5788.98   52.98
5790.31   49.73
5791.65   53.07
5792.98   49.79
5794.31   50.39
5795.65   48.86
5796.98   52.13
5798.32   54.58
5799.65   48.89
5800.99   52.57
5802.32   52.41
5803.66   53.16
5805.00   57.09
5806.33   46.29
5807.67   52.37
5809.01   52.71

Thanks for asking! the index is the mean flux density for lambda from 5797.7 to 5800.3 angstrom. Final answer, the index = 51.8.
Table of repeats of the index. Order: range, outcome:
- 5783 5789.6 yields 47.4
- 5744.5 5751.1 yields 49.8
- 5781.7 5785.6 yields 48.4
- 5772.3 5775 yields 51.7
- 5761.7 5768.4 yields 50.6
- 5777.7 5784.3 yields 50.4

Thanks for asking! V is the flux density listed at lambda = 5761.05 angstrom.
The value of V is 51.03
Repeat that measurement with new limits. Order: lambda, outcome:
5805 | 57.09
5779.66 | 52.33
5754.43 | 49.02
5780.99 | 49.44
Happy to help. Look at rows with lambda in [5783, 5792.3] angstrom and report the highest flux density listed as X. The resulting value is 53.07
